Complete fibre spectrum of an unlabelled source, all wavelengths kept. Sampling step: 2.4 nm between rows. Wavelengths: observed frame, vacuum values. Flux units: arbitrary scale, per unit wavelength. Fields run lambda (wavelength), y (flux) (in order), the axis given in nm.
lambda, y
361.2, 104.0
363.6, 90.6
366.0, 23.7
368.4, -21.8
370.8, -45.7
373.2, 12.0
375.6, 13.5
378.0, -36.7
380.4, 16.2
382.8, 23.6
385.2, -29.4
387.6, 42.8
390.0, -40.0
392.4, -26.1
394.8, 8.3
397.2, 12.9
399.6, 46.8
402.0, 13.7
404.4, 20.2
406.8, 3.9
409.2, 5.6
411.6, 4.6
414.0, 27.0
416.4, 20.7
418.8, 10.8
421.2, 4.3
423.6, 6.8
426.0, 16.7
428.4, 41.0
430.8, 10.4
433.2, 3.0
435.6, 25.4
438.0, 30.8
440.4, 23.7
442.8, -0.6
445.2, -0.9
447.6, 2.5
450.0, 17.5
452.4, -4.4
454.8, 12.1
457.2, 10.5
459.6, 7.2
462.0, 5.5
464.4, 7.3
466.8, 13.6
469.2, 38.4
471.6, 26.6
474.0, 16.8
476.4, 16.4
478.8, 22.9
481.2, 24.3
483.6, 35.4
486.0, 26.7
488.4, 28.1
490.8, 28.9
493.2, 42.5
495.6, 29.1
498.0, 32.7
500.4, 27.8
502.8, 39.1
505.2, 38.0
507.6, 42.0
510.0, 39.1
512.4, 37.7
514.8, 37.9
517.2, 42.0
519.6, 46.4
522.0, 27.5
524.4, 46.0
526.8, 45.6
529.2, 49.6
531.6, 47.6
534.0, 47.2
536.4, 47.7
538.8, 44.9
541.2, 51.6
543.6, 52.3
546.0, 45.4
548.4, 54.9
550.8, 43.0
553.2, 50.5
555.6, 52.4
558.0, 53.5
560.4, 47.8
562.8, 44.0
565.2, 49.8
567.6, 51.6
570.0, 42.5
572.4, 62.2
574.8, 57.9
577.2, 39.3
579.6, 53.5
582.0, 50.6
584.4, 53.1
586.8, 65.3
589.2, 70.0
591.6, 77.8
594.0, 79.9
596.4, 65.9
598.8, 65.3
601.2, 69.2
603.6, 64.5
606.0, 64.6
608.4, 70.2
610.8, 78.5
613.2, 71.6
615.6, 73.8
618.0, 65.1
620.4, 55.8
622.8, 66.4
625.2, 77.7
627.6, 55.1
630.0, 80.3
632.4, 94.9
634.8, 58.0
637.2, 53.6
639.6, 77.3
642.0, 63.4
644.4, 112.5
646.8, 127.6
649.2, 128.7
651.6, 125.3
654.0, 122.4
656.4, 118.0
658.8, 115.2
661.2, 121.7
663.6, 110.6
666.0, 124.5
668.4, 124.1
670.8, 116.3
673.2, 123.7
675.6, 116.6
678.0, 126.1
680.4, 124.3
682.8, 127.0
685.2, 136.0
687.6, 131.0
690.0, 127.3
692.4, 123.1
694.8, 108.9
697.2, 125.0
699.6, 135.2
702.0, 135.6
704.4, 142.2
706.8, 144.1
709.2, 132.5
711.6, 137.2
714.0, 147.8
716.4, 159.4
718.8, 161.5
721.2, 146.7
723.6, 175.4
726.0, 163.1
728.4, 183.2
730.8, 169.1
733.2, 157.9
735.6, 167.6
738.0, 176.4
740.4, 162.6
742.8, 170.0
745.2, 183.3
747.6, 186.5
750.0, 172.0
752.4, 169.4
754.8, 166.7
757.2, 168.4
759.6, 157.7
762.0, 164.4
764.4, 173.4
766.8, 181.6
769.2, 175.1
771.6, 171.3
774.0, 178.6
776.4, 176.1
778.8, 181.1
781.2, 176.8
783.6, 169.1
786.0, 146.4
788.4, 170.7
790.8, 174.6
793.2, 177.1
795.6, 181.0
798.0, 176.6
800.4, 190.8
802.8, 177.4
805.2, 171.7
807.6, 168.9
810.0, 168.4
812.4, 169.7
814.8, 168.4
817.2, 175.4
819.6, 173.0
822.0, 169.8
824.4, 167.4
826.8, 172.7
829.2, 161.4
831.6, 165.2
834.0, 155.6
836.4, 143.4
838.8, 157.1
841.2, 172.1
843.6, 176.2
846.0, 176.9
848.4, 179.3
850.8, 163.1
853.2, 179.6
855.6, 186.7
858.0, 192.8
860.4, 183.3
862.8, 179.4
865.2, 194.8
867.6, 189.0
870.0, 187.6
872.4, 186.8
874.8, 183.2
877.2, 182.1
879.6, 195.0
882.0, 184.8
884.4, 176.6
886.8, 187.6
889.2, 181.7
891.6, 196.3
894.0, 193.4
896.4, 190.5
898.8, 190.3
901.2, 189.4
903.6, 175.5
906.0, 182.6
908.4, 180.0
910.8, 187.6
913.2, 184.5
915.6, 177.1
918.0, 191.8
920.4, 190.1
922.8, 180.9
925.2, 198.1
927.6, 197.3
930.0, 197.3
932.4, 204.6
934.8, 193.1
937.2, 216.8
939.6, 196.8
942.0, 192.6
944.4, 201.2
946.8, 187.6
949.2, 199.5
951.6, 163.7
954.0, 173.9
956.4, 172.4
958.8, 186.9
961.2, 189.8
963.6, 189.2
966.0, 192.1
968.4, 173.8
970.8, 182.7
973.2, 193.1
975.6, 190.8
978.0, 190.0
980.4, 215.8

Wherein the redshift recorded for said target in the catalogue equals 0.616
